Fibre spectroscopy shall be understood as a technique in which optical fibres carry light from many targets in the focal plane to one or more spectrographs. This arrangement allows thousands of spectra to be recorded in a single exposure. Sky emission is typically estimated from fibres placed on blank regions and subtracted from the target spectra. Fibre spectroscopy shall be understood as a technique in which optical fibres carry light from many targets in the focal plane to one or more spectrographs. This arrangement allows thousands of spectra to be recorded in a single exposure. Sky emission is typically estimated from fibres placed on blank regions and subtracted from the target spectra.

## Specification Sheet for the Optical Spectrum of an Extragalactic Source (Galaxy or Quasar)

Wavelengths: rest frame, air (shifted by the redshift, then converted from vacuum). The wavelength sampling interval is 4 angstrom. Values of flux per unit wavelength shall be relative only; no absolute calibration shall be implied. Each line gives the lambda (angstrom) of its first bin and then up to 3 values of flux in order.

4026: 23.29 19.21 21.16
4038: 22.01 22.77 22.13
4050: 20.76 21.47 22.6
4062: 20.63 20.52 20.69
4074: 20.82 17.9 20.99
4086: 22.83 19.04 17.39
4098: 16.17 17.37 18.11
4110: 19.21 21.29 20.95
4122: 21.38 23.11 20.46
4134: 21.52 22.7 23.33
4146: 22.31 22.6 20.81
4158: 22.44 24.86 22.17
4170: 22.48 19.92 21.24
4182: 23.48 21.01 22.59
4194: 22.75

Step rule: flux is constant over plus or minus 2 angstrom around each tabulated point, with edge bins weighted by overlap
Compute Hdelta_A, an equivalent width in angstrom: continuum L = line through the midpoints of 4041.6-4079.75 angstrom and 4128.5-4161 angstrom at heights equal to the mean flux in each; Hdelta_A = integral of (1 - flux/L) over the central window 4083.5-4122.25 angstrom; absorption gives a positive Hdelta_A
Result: 4.1 angstrom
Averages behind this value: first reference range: 21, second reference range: 22.1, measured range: 19.3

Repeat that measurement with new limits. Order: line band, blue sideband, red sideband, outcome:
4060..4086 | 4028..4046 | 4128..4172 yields 1.5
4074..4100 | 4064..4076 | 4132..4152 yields 2.3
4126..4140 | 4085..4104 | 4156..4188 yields -1.1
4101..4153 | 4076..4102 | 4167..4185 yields -2.5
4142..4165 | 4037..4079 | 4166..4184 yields -1.0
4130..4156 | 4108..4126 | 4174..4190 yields -1.0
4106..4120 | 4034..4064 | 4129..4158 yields 1.1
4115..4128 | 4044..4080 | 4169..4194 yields -0.3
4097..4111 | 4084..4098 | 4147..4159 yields 1.5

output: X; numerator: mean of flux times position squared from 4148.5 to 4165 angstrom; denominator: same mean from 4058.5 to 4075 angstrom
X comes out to 1.1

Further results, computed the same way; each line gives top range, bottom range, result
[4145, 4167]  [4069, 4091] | 1.15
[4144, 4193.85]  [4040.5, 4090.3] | 1.11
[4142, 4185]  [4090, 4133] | 1.17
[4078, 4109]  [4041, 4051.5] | 0.88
